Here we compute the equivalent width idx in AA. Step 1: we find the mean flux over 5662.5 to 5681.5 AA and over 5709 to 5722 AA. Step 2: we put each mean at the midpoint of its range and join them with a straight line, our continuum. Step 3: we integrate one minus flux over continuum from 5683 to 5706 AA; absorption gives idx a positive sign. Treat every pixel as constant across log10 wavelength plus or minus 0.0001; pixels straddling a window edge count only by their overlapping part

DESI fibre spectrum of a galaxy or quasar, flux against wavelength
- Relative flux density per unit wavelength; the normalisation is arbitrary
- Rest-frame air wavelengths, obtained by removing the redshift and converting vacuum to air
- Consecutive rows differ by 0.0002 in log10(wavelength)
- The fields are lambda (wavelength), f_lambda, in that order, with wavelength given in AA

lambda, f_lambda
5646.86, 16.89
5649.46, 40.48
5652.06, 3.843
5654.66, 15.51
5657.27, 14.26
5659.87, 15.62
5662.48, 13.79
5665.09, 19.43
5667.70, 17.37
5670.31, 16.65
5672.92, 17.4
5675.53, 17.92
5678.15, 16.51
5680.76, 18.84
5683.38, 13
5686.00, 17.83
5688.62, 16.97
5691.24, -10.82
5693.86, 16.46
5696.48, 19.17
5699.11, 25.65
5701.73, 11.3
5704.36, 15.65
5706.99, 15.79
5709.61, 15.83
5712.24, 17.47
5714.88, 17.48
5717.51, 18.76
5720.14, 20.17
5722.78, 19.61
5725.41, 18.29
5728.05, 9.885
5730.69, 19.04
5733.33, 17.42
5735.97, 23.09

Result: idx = 4.94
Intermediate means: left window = 17.4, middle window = 14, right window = 18.1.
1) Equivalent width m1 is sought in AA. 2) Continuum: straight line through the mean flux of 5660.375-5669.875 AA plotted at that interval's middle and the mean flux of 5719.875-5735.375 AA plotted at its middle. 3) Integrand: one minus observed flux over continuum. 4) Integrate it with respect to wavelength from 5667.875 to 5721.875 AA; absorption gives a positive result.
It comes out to 3.6 AA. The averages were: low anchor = 16.7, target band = 16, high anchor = 17.5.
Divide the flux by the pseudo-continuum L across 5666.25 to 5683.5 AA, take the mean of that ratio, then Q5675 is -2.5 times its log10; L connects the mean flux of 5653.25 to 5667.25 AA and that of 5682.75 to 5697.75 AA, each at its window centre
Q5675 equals -0.22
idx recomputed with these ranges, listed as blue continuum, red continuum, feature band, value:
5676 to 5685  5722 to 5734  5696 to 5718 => -1.1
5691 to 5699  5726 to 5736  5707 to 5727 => -3.3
